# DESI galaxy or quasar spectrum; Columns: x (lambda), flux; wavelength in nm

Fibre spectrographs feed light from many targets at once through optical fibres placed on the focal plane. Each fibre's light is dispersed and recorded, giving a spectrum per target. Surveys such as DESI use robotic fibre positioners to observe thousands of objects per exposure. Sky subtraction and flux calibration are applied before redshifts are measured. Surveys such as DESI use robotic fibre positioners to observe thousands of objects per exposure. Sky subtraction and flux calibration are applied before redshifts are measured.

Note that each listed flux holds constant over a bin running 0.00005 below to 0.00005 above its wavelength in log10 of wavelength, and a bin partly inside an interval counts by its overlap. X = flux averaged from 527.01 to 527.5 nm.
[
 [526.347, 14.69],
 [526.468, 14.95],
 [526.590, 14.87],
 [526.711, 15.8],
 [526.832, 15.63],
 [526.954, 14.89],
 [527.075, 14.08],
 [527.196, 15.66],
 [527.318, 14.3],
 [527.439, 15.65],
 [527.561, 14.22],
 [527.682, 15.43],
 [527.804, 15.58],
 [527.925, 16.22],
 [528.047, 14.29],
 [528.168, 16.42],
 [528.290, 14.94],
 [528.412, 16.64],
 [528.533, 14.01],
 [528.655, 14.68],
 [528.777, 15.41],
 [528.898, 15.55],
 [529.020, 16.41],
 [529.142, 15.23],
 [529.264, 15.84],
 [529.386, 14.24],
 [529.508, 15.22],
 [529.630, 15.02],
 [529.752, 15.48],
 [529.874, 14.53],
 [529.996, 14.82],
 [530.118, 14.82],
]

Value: 14.9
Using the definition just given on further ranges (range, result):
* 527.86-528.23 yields 15.7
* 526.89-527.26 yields 14.9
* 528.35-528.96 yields 15.3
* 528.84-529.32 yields 15.7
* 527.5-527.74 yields 14.8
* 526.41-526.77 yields 15.2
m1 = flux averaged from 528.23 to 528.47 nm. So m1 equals 15.8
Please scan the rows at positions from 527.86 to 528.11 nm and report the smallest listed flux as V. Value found 14.29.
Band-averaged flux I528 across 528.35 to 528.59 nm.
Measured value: 15.4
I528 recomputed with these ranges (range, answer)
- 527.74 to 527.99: 15.8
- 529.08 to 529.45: 15.1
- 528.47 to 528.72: 14.4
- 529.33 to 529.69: 14.8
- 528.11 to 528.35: 15.6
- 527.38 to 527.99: 15.4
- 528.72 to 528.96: 15.5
